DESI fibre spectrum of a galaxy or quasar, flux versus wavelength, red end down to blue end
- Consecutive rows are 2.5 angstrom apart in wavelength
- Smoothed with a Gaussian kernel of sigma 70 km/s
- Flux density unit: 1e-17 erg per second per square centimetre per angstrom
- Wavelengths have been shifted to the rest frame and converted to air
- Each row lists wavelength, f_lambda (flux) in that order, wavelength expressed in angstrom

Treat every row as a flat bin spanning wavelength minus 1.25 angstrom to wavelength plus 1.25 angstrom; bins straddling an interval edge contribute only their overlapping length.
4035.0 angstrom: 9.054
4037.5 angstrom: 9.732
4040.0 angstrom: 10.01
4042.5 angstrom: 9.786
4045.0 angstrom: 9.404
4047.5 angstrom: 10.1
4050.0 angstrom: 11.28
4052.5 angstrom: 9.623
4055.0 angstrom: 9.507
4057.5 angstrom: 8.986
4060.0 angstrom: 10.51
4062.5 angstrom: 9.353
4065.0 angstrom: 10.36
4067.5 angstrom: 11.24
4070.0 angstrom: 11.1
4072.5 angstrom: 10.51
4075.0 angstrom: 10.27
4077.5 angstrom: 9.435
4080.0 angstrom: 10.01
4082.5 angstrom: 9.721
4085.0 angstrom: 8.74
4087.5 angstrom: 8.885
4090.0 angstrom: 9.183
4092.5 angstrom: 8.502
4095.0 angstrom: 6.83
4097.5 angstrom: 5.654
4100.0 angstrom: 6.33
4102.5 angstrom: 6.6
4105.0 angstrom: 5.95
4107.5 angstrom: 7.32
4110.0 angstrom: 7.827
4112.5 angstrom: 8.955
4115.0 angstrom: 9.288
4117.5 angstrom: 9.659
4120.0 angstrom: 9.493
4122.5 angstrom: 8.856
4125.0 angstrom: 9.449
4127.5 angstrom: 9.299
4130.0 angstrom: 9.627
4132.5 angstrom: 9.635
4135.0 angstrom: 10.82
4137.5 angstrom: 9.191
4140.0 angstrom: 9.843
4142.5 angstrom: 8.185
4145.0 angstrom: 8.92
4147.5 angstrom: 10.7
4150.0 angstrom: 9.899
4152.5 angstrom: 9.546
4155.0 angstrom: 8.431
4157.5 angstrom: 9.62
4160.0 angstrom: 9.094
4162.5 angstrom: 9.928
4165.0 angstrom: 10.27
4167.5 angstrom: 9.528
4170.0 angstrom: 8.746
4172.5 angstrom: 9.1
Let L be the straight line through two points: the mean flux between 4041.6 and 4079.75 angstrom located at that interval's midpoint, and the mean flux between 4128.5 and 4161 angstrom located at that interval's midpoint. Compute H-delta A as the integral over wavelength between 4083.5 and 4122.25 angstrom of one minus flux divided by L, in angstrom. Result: 7.2 angstrom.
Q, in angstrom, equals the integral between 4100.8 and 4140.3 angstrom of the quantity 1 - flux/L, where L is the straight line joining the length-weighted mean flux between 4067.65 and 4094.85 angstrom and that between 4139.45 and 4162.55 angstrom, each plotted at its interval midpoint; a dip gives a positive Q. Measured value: 2.7 angstrom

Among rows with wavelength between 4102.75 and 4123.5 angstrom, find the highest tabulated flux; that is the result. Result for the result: 9.659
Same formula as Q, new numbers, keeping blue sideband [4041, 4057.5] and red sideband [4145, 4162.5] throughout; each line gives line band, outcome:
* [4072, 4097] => 1.8 angstrom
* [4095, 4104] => 3.2 angstrom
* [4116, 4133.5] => 0.4 angstrom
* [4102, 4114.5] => 2.8 angstrom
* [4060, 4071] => -0.8 angstrom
